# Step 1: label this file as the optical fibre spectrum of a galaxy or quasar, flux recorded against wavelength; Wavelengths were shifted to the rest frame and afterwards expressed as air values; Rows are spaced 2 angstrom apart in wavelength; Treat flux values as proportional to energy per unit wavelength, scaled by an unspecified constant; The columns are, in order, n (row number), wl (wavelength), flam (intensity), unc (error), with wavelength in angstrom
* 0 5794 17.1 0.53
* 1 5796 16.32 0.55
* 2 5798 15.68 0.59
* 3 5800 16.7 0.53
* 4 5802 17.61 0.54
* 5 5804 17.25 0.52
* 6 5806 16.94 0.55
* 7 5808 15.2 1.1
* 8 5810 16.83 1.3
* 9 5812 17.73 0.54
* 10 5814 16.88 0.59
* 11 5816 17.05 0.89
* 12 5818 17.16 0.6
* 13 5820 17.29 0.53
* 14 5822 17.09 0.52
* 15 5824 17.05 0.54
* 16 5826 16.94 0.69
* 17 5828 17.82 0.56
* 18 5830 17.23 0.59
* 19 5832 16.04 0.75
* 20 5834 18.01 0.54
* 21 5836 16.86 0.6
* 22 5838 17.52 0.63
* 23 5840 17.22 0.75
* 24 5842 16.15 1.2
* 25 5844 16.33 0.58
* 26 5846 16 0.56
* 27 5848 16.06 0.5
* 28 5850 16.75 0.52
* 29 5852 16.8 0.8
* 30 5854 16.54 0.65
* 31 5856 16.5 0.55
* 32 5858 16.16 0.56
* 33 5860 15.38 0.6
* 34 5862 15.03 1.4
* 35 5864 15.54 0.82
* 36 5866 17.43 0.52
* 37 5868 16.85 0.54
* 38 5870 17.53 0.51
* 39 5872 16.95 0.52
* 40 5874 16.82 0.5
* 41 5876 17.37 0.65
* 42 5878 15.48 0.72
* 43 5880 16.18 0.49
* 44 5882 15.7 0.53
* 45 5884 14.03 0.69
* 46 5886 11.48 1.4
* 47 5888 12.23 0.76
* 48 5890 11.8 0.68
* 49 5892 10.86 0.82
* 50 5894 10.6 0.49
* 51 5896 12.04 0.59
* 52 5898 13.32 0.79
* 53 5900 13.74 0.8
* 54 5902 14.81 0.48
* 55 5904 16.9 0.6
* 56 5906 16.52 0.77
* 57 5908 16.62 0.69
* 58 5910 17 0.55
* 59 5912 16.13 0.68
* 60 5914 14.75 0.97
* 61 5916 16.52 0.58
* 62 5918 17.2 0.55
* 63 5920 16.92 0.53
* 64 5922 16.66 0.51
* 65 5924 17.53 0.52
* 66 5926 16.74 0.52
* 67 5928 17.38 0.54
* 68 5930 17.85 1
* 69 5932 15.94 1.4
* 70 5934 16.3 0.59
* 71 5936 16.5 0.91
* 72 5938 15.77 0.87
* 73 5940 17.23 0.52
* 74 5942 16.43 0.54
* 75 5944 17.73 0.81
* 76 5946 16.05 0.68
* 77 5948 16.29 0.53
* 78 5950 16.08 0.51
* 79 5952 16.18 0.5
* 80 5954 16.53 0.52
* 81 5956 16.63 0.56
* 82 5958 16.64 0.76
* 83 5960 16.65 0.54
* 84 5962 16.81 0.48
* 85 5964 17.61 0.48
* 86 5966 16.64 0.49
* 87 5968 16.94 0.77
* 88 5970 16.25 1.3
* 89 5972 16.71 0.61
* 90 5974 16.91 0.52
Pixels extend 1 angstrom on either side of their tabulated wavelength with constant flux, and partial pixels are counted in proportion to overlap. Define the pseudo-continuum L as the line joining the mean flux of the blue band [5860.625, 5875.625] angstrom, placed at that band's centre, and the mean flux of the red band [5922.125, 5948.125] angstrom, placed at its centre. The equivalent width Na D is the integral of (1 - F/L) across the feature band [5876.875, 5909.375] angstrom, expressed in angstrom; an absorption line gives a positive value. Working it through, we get 5.3 angstrom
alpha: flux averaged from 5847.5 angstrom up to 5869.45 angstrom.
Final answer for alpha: 16.3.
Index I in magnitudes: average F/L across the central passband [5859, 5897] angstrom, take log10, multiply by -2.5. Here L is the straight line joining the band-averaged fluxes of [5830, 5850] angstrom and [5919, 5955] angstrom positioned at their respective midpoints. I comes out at 0.14 mag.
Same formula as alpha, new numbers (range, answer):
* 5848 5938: 15.6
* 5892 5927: 15.4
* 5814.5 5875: 16.7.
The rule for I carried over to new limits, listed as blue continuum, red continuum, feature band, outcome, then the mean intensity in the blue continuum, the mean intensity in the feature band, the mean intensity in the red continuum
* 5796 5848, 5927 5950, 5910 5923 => 0.02 mag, 16.9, 16.4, 16.7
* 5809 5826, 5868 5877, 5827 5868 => 0.04 mag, 17.1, 16.6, 17.1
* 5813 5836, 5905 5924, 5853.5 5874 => 0.03 mag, 17.1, 16.4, 16.5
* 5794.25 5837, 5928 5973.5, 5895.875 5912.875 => 0.09 mag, 16.9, 15.4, 16.6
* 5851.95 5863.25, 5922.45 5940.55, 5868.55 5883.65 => -0.02 mag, 16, 16.5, 16.8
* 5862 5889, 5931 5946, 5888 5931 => 0.06 mag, 15.6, 15.3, 16.5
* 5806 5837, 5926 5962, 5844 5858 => 0.03 mag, 17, 16.4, 16.6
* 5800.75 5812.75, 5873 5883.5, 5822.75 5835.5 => -0.03 mag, 16.9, 17.2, 16.2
